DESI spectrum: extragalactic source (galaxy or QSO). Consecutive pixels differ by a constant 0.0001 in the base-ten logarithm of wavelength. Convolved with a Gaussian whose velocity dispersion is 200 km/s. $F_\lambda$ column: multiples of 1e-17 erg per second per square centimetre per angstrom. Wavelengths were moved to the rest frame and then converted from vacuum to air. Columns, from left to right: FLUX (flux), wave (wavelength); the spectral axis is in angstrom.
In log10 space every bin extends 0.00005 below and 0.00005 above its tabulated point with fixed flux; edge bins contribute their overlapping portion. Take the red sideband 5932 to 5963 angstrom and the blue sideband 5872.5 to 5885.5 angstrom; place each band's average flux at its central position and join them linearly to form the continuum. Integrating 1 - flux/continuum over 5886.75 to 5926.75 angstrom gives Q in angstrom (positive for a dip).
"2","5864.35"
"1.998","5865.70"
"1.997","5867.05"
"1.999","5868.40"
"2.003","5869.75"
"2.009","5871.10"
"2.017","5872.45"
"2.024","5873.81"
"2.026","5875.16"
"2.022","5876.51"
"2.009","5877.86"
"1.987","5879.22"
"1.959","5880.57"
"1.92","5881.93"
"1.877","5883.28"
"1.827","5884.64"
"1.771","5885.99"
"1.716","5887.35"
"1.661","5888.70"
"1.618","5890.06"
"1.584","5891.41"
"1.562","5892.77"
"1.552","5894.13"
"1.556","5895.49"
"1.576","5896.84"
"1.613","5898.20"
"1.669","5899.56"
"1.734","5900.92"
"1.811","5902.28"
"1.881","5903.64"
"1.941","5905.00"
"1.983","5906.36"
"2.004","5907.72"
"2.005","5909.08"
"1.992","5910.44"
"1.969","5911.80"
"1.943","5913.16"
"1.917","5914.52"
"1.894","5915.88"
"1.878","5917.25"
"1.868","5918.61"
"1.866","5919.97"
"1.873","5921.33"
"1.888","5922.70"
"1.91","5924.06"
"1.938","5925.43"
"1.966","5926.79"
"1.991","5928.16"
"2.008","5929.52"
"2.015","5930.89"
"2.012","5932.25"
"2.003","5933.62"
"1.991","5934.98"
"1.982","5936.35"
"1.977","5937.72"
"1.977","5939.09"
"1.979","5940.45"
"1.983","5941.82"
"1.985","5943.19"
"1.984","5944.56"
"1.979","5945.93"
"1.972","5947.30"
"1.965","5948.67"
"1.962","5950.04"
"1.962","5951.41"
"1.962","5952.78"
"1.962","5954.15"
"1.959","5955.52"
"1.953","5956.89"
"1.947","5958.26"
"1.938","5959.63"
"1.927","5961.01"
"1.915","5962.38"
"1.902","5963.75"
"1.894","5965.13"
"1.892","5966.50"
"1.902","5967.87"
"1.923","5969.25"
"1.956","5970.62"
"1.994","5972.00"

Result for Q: 3.1 angstrom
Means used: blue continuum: 1.96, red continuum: 1.97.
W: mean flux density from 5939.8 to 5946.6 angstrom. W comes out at 1.98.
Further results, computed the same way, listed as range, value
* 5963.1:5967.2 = 1.9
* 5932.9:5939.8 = 1.99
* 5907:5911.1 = 2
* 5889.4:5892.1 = 1.6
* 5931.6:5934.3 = 2.01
